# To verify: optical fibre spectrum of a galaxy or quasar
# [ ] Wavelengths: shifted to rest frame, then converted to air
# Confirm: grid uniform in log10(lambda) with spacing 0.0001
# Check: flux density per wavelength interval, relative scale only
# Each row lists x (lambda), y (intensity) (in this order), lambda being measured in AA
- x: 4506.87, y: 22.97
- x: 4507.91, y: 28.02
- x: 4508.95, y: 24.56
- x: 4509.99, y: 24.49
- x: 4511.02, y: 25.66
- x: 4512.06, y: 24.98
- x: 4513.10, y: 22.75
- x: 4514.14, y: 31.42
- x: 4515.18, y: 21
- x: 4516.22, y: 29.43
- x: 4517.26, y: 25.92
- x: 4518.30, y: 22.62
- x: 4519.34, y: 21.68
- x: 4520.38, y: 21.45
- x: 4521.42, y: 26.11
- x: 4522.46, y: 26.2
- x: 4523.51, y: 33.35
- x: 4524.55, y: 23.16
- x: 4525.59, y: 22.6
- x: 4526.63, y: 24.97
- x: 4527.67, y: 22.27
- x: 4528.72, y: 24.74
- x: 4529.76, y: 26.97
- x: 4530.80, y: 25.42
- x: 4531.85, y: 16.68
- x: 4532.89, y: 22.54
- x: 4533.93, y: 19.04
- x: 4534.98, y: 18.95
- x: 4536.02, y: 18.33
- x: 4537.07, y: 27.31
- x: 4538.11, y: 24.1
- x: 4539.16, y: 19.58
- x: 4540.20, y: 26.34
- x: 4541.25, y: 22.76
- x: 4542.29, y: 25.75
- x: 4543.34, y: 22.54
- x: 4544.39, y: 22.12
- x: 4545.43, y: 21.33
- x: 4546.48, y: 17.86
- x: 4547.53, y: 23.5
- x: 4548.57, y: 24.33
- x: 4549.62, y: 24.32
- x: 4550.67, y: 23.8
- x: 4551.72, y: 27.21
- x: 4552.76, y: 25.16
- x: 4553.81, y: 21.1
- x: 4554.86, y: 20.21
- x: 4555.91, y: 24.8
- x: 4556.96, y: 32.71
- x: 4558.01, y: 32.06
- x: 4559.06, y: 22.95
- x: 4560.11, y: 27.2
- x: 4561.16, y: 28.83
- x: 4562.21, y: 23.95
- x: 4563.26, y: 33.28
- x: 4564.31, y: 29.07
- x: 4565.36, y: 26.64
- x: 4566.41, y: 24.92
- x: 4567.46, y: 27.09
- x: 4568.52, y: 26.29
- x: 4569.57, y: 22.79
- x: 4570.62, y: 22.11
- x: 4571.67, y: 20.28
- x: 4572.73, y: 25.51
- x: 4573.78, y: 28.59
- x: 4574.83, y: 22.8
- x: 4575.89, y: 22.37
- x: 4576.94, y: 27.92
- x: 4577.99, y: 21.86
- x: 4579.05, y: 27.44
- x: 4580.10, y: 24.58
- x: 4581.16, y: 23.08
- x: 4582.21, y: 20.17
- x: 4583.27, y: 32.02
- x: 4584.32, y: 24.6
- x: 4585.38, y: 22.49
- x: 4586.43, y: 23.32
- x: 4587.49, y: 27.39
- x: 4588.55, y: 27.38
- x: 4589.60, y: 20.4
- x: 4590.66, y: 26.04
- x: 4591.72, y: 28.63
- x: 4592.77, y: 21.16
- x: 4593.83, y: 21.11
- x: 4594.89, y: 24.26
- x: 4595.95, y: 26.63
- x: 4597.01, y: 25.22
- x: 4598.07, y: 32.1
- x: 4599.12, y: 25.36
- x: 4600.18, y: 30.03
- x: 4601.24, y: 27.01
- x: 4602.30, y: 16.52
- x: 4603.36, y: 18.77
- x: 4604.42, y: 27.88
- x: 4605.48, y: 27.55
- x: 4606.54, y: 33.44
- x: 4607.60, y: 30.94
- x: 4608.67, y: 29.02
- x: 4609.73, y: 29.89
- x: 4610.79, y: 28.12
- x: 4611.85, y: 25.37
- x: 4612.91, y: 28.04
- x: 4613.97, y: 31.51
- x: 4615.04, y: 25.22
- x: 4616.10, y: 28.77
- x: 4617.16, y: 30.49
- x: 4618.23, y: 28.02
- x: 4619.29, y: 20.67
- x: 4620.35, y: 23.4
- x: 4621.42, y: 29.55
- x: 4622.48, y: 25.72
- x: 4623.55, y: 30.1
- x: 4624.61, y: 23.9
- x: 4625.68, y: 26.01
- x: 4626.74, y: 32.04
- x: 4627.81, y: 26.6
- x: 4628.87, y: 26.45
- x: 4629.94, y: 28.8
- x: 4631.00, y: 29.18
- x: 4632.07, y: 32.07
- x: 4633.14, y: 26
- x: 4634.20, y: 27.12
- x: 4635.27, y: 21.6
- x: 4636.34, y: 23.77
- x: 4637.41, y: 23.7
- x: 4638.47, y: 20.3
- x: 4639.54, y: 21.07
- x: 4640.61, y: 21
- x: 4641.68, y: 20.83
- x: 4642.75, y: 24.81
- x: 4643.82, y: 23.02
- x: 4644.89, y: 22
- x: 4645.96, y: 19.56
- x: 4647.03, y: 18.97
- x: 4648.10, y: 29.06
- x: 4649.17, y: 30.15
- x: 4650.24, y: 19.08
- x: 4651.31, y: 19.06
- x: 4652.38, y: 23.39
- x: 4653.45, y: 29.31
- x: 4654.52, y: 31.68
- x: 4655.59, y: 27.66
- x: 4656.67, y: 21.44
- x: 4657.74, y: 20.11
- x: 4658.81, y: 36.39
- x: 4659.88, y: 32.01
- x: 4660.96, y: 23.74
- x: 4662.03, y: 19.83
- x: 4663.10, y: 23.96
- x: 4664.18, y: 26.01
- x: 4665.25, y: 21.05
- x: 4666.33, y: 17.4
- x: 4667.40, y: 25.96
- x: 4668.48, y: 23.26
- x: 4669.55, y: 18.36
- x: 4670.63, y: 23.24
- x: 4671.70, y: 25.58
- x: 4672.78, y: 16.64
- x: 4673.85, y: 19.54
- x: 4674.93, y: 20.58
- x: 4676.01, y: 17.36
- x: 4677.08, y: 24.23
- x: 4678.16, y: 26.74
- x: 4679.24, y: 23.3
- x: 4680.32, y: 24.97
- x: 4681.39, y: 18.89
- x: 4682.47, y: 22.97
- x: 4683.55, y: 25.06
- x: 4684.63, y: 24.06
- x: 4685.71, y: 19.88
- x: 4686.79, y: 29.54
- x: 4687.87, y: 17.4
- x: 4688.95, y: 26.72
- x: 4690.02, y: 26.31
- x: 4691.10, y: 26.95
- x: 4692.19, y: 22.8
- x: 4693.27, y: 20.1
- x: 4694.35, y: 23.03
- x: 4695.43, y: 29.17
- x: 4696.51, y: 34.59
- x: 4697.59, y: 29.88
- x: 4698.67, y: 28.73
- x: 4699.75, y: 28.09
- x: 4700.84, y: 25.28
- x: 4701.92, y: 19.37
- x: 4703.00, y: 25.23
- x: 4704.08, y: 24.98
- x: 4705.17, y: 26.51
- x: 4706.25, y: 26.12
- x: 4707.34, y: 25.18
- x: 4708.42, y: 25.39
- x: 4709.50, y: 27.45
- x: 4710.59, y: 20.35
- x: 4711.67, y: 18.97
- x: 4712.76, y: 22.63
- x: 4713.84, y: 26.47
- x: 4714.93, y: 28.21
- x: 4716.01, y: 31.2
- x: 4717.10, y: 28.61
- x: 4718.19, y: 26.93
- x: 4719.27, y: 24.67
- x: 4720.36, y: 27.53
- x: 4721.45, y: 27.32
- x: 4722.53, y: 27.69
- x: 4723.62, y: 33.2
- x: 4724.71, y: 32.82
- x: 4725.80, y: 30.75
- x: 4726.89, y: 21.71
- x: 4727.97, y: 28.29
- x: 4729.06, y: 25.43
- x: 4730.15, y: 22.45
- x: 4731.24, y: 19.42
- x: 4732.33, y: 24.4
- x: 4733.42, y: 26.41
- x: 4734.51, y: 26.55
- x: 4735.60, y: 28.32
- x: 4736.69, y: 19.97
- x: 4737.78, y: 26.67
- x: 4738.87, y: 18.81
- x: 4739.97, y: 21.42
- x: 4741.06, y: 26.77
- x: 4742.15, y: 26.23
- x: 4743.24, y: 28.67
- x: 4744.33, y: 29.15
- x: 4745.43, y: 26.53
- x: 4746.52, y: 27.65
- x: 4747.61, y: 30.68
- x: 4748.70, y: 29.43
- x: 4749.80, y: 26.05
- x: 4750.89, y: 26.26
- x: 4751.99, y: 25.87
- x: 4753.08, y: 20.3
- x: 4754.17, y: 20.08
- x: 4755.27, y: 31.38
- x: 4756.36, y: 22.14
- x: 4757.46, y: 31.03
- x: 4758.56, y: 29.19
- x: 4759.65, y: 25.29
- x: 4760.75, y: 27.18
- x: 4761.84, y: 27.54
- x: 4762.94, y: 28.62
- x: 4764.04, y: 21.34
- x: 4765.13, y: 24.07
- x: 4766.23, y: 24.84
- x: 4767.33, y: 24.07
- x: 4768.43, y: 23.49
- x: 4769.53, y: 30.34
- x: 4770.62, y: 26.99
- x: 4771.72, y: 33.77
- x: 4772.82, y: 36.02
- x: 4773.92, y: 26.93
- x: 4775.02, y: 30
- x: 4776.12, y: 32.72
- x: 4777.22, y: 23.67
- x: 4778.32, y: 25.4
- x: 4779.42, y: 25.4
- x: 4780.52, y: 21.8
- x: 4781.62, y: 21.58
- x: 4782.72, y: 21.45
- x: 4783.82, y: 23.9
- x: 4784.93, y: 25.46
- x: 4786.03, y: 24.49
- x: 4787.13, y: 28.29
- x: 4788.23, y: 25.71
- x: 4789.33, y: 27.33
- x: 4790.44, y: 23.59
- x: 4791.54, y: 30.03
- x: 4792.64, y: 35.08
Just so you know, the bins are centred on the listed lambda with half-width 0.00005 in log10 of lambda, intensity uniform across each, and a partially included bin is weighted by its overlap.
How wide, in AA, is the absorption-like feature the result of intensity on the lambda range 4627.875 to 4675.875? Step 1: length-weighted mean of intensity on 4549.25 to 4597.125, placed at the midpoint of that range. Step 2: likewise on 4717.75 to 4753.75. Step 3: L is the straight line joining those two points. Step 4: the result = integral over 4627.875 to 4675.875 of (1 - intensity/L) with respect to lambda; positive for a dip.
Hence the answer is 3.3 AA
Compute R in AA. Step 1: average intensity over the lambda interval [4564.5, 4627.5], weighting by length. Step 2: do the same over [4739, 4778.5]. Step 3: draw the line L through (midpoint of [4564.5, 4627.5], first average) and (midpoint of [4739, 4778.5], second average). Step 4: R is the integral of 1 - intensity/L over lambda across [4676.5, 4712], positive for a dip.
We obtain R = 2.29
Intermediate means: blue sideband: 26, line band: 24.8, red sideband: 26.9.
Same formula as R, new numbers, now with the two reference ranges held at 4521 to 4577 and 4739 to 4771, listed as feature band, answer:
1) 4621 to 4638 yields -1.3 AA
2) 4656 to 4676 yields 2.0 AA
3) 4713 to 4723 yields -0.6 AA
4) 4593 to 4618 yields -2.1 AA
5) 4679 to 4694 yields 1.2 AA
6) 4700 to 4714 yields 0.9 AA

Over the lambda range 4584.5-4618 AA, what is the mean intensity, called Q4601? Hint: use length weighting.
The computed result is 26.4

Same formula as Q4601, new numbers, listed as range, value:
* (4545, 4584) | 25.1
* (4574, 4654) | 25.5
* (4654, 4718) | 24.5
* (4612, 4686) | 24.5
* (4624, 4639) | 26.3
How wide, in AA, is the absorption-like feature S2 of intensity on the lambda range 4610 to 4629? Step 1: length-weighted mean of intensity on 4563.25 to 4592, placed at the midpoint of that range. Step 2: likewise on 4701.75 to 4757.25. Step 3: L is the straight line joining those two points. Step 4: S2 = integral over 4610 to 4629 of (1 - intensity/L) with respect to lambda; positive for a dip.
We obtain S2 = -1.4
